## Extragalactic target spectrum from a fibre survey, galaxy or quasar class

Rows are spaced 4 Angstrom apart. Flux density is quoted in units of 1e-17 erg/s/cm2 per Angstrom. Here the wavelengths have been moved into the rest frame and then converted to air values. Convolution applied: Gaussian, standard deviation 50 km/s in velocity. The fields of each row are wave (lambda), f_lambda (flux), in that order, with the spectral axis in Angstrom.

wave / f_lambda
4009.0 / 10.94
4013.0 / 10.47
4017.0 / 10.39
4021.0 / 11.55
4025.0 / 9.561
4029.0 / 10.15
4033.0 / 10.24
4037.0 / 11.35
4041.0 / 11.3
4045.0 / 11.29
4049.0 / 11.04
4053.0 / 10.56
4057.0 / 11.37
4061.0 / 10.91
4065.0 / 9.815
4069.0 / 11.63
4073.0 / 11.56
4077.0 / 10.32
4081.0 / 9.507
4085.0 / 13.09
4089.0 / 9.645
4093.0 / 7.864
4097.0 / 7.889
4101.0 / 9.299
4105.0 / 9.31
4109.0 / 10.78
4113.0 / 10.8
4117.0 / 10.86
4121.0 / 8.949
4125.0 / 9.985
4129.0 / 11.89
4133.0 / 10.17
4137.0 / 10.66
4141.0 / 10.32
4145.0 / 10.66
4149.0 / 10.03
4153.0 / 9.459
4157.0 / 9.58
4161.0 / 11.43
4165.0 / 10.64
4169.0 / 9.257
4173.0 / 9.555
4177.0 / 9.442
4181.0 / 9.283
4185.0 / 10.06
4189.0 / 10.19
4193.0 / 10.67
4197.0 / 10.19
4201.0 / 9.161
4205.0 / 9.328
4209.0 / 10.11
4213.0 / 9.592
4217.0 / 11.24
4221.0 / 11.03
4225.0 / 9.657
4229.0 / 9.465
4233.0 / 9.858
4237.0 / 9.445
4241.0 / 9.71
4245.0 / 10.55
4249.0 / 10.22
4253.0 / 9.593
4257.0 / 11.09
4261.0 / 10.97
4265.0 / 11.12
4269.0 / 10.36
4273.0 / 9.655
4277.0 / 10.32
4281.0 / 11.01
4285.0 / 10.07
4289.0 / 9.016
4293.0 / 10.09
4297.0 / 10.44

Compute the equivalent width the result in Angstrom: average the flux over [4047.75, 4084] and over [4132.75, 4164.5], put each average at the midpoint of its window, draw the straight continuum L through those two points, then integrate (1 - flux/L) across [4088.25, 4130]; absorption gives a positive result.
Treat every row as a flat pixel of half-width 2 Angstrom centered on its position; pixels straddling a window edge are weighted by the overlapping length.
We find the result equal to 3.31 Angstrom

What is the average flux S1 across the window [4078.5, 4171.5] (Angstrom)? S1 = 10.1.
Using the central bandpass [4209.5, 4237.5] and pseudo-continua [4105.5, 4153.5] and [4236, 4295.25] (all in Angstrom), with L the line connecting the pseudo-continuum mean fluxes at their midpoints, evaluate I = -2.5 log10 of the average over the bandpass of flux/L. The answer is 0.02 mag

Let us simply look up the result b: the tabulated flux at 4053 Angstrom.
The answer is 10.56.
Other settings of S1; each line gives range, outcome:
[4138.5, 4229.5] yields 10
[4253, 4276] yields 10.5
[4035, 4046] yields 11.3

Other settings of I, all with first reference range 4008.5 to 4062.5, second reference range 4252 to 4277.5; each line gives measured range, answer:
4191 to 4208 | 0.08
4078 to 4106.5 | 0.13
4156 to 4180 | 0.07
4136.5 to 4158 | 0.06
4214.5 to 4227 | -0.01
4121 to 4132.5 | 0.02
